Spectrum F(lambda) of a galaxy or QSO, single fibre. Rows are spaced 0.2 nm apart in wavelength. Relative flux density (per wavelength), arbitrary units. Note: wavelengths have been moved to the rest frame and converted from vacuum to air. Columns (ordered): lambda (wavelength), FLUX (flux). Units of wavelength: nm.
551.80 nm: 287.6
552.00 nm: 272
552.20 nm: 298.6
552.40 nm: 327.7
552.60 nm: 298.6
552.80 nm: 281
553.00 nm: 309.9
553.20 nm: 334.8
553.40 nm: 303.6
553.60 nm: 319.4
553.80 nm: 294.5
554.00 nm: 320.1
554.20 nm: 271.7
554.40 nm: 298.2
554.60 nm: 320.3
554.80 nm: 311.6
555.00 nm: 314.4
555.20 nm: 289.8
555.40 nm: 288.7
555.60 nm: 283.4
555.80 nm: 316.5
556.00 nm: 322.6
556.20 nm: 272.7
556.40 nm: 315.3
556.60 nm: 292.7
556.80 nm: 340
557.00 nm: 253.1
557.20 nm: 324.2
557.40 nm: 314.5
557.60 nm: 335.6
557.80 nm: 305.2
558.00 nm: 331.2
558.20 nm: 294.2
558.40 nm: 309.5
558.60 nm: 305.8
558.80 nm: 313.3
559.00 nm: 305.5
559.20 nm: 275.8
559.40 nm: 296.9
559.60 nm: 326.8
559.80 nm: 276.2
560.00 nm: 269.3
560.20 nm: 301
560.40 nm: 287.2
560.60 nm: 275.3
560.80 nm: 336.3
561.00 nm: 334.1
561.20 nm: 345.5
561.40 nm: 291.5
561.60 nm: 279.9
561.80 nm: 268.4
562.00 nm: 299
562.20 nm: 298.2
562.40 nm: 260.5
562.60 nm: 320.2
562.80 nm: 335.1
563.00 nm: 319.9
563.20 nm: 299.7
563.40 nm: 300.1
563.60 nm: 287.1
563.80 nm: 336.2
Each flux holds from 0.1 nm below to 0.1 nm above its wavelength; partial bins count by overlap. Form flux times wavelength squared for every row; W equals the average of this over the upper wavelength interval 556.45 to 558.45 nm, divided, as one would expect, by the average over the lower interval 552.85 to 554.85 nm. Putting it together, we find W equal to 1.02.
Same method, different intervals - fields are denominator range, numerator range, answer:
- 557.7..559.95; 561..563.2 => 1.01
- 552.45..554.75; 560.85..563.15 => 1.03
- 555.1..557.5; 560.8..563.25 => 1.04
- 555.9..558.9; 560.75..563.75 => 1.01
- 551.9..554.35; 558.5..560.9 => 1.01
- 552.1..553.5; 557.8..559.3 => 1.01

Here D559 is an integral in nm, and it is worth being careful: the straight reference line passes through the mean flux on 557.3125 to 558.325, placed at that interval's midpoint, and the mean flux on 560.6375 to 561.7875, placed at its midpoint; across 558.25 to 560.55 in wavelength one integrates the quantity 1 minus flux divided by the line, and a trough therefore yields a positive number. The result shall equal 0.13 nm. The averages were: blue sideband 316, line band 296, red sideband 311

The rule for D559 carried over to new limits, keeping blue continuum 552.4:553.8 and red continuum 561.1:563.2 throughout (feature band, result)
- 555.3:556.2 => 0.02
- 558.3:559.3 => 0.01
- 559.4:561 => 0.02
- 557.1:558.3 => -0.05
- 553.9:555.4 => 0.02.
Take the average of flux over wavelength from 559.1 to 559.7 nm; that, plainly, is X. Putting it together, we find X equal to 300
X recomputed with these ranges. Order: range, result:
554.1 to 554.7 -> 297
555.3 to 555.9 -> 296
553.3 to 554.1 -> 309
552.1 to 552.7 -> 308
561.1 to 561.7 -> 306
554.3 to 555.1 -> 311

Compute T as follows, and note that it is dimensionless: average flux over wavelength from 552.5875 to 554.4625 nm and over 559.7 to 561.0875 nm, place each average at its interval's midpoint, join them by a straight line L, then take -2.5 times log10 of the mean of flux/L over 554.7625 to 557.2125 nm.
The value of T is 0.00 mag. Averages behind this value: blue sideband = 303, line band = 301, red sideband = 297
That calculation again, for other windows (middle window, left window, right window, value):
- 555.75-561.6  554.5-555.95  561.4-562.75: -0.03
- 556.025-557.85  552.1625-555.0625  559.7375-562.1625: -0.01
